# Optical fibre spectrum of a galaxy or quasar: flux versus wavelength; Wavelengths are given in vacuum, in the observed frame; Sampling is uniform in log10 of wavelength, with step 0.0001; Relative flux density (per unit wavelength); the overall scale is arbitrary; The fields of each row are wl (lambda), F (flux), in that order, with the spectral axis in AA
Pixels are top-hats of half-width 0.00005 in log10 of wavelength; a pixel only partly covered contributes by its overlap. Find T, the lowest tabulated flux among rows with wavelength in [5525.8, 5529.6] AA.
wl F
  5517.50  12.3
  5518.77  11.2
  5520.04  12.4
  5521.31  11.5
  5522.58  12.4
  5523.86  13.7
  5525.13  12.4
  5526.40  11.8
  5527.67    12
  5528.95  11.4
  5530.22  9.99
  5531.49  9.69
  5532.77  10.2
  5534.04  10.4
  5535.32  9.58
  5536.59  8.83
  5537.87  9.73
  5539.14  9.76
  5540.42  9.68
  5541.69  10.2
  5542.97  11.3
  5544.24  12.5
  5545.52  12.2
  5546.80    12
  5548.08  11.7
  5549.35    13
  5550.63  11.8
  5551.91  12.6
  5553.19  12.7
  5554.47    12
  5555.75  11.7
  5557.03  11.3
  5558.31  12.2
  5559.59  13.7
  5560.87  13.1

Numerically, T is 11.4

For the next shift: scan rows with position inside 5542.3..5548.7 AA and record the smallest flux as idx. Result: 11.3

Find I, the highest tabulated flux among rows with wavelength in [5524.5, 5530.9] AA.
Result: 12.4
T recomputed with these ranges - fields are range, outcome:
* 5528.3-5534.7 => 9.69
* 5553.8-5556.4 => 11.7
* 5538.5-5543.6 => 9.68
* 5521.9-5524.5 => 12.4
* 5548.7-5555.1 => 11.8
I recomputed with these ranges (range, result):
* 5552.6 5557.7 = 12.7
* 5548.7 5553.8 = 13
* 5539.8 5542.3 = 10.2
